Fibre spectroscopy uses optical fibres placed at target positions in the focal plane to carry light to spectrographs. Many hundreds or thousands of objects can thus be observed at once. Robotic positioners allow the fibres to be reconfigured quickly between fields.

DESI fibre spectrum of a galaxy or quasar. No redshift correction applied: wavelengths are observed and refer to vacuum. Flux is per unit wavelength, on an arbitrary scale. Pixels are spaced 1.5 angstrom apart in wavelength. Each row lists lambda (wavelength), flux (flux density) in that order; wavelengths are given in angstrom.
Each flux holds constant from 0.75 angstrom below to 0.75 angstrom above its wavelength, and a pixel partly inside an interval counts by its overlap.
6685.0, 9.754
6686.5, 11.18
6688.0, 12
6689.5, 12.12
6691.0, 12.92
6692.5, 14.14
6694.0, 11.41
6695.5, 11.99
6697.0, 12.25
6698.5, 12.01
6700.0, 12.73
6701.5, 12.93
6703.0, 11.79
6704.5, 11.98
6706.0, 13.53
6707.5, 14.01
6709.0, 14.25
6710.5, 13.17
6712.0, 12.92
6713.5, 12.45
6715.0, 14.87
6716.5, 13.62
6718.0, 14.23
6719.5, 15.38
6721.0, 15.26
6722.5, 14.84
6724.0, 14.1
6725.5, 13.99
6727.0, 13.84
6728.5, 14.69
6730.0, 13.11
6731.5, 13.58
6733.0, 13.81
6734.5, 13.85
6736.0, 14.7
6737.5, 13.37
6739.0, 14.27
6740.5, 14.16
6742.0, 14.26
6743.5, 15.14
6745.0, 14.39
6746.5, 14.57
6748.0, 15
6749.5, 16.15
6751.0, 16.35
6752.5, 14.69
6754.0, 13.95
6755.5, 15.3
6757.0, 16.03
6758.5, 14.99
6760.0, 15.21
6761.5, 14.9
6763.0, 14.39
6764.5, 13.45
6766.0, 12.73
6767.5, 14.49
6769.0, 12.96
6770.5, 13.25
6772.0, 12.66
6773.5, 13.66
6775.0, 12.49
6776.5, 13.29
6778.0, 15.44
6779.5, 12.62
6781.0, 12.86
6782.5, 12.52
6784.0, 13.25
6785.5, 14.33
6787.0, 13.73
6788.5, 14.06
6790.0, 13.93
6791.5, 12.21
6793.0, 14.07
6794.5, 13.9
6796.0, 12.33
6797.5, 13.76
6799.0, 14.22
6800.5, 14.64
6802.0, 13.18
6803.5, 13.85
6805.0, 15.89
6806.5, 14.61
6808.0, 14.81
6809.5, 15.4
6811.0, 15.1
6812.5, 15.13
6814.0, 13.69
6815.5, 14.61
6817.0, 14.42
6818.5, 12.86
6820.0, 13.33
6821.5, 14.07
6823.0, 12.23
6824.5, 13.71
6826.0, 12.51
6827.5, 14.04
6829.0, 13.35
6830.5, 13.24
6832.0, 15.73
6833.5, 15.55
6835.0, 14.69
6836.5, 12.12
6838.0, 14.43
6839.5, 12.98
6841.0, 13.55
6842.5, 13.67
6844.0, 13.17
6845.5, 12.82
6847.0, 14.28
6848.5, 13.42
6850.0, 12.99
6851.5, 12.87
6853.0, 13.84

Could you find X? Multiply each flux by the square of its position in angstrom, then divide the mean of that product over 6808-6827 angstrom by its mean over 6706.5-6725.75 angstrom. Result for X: 1.0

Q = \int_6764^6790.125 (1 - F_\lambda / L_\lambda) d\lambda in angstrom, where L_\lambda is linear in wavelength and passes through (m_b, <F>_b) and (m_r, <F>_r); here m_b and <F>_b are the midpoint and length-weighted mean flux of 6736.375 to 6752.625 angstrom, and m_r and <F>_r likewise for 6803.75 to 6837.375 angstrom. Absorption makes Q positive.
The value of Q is 1.94 angstrom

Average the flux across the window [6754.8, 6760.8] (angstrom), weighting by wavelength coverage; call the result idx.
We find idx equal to 15.4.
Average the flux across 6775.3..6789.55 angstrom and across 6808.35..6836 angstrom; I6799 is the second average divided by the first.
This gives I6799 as 1.04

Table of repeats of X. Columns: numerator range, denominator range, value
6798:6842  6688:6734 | 1.09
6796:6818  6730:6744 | 1.05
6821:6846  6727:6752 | 0.97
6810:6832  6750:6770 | 0.97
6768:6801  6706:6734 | 0.98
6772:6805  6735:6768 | 0.94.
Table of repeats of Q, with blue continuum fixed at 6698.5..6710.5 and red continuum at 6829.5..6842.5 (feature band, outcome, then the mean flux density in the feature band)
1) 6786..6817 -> -1.0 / 14.2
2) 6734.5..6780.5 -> -3.1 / 14.3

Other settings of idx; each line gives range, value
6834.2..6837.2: 13.5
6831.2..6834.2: 15.6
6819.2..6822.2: 13.7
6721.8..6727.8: 14.2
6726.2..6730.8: 13.9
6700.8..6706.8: 12.6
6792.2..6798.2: 13.5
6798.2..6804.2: 14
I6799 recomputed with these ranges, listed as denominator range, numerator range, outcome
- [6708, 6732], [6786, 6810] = 1.00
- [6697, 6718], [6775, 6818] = 1.07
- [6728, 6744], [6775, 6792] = 0.96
